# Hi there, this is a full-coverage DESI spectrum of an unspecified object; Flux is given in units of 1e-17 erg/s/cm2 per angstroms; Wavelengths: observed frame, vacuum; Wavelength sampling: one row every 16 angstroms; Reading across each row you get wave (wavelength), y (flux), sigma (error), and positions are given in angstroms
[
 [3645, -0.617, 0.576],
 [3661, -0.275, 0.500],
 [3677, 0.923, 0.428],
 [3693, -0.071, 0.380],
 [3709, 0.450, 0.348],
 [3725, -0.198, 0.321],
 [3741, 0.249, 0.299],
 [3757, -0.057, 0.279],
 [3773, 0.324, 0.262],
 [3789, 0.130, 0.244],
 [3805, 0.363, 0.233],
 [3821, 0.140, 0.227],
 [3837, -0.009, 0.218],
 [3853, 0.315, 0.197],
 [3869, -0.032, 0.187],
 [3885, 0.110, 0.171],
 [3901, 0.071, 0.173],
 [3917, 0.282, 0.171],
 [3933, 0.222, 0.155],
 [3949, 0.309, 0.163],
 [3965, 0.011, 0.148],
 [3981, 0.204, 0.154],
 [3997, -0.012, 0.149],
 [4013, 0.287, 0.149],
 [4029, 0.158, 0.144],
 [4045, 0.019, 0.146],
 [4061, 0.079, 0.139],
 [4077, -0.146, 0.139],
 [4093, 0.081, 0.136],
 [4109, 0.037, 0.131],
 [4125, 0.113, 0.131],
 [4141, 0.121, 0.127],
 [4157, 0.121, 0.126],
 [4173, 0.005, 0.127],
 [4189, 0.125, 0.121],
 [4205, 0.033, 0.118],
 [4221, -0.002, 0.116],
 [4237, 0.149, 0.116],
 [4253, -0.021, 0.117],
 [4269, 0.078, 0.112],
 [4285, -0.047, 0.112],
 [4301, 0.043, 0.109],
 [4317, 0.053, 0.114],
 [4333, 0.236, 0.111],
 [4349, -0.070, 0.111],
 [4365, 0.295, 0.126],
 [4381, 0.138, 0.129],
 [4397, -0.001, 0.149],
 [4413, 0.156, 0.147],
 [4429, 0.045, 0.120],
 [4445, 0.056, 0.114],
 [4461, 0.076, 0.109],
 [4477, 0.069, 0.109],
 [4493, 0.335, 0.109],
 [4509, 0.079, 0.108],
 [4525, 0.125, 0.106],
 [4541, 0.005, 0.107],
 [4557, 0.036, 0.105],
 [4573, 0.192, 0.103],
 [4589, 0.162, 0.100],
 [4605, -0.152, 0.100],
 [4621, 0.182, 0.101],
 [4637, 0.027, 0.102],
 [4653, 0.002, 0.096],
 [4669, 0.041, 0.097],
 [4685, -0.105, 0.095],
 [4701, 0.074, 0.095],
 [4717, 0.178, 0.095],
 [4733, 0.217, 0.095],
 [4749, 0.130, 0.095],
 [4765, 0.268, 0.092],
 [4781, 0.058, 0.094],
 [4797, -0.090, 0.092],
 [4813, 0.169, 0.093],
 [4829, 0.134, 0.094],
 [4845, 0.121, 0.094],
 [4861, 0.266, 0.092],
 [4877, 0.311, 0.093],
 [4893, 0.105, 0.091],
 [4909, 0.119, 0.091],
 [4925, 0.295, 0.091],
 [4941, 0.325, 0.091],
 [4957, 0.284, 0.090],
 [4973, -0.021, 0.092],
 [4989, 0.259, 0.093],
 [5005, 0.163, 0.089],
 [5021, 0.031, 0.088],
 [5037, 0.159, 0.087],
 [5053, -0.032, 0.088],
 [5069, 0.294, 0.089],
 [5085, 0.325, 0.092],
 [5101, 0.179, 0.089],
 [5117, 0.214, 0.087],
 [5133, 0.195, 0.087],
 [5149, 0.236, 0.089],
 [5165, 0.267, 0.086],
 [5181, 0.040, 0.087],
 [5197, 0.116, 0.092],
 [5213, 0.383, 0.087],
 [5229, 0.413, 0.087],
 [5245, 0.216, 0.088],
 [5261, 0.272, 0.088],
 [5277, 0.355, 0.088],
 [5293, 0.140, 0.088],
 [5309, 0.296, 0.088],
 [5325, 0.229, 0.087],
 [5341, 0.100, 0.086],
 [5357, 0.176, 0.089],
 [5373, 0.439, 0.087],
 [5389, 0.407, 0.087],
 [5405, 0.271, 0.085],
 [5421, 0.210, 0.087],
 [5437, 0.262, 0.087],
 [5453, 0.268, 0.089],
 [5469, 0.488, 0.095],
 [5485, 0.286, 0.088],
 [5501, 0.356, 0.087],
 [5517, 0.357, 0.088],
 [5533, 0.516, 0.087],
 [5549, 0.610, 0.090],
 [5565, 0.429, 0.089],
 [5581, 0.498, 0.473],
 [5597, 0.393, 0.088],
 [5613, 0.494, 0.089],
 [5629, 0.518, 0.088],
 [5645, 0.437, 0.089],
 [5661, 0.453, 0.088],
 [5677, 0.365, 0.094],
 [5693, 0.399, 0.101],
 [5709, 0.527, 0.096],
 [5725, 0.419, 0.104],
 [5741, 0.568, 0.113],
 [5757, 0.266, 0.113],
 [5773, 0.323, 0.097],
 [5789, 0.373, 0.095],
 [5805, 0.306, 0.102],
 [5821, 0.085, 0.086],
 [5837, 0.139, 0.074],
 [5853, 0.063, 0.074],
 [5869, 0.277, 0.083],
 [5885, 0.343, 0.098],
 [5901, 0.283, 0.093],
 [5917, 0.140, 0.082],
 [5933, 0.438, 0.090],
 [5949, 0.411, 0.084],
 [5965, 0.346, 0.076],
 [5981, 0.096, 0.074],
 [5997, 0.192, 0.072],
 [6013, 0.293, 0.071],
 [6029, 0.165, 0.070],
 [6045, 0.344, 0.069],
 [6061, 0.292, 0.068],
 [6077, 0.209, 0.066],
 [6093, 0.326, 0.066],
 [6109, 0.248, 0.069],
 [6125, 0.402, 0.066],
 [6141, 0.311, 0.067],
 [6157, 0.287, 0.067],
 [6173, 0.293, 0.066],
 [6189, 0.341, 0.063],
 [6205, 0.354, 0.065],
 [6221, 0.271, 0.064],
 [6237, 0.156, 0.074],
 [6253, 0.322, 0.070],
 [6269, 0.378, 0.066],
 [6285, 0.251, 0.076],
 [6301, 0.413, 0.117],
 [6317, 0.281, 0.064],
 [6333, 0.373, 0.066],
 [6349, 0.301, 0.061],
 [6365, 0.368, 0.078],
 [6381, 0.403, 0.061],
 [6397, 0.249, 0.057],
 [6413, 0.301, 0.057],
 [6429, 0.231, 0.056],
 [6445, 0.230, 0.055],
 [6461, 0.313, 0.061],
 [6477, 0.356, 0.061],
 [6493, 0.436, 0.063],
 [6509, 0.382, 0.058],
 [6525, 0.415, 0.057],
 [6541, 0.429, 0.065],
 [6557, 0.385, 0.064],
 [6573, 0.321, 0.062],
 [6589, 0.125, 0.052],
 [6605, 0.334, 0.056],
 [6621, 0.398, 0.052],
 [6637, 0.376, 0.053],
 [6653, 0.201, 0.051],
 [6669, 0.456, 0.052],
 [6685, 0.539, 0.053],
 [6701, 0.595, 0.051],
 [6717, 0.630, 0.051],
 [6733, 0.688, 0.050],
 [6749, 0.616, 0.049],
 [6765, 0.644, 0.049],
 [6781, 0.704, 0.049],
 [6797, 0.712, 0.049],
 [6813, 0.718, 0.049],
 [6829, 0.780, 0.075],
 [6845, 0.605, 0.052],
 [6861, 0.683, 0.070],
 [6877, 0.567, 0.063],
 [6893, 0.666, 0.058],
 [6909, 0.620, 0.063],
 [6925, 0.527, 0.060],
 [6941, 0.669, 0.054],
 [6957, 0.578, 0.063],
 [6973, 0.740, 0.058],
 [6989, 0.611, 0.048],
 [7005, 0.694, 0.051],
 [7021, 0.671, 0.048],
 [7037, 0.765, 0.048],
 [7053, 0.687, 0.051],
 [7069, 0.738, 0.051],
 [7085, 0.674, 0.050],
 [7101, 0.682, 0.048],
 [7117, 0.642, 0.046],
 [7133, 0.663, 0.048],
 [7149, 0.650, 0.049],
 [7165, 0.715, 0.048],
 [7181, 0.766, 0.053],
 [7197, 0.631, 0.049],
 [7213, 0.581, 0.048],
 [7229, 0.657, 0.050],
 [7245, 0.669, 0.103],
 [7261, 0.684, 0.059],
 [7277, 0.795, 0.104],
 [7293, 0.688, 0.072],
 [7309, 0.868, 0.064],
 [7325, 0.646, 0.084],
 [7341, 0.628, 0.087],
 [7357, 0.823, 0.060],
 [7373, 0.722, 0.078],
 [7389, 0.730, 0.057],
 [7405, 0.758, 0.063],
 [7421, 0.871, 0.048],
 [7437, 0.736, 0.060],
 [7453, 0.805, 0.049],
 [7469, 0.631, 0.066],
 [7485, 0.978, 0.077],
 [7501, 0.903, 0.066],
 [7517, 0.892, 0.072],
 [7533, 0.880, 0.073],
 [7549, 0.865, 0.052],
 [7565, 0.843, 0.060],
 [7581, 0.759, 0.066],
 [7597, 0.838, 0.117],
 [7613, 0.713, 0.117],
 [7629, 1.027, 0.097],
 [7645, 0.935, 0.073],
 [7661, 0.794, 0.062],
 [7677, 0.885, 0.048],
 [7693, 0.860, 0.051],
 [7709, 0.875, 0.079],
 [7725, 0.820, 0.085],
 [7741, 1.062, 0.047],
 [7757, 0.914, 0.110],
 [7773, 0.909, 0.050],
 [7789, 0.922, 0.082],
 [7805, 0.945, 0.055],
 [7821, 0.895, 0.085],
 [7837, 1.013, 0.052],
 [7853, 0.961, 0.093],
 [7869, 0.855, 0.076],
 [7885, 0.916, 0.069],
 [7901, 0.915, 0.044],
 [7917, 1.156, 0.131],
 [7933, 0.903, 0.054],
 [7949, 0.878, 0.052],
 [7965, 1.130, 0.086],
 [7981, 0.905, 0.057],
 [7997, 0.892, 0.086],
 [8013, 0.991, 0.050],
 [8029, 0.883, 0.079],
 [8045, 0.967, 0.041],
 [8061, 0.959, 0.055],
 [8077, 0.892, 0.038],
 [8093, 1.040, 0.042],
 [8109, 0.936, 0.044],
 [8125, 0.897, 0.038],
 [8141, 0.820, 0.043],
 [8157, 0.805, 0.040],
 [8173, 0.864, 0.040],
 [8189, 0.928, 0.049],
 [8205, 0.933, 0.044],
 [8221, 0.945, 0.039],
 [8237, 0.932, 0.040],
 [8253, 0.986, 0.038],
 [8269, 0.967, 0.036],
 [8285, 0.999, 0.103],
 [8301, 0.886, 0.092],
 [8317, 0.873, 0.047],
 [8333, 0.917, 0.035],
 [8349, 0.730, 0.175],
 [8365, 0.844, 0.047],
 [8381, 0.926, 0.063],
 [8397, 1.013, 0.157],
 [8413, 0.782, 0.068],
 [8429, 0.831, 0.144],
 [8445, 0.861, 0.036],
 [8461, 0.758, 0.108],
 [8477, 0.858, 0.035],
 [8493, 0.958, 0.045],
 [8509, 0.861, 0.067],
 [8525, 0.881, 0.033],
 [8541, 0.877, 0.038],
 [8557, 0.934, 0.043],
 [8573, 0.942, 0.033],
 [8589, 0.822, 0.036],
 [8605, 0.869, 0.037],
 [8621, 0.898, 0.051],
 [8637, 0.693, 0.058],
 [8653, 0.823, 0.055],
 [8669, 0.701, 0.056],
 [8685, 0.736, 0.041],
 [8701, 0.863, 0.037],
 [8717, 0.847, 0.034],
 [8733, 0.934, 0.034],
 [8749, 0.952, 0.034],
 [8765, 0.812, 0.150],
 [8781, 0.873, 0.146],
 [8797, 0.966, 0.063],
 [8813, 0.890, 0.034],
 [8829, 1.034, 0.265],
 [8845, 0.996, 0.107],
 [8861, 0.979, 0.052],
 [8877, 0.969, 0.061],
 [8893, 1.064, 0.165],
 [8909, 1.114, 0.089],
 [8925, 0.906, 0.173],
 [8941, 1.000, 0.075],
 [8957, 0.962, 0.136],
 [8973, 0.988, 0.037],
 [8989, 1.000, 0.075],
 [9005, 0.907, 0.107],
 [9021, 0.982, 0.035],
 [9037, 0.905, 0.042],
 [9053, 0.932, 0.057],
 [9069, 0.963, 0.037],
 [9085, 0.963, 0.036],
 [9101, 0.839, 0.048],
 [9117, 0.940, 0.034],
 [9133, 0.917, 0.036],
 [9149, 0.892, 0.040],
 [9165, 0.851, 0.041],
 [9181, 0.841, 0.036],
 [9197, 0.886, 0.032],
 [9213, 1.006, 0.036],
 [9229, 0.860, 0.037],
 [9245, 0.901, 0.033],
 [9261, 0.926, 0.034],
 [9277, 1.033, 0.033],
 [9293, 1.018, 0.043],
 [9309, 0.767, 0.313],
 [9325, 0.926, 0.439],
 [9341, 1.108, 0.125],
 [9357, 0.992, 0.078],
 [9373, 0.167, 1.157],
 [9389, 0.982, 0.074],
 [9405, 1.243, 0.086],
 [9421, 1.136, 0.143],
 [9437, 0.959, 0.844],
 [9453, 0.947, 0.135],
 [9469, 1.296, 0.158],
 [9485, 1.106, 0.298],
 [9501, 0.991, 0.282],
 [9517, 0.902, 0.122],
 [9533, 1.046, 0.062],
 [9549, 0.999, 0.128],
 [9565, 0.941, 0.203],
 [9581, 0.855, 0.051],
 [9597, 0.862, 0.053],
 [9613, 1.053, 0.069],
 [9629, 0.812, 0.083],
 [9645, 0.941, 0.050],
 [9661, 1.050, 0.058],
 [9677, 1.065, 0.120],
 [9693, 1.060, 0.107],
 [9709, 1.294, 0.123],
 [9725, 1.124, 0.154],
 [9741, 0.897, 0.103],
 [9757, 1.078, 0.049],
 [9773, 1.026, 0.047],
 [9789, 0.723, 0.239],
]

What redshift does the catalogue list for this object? 0.675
